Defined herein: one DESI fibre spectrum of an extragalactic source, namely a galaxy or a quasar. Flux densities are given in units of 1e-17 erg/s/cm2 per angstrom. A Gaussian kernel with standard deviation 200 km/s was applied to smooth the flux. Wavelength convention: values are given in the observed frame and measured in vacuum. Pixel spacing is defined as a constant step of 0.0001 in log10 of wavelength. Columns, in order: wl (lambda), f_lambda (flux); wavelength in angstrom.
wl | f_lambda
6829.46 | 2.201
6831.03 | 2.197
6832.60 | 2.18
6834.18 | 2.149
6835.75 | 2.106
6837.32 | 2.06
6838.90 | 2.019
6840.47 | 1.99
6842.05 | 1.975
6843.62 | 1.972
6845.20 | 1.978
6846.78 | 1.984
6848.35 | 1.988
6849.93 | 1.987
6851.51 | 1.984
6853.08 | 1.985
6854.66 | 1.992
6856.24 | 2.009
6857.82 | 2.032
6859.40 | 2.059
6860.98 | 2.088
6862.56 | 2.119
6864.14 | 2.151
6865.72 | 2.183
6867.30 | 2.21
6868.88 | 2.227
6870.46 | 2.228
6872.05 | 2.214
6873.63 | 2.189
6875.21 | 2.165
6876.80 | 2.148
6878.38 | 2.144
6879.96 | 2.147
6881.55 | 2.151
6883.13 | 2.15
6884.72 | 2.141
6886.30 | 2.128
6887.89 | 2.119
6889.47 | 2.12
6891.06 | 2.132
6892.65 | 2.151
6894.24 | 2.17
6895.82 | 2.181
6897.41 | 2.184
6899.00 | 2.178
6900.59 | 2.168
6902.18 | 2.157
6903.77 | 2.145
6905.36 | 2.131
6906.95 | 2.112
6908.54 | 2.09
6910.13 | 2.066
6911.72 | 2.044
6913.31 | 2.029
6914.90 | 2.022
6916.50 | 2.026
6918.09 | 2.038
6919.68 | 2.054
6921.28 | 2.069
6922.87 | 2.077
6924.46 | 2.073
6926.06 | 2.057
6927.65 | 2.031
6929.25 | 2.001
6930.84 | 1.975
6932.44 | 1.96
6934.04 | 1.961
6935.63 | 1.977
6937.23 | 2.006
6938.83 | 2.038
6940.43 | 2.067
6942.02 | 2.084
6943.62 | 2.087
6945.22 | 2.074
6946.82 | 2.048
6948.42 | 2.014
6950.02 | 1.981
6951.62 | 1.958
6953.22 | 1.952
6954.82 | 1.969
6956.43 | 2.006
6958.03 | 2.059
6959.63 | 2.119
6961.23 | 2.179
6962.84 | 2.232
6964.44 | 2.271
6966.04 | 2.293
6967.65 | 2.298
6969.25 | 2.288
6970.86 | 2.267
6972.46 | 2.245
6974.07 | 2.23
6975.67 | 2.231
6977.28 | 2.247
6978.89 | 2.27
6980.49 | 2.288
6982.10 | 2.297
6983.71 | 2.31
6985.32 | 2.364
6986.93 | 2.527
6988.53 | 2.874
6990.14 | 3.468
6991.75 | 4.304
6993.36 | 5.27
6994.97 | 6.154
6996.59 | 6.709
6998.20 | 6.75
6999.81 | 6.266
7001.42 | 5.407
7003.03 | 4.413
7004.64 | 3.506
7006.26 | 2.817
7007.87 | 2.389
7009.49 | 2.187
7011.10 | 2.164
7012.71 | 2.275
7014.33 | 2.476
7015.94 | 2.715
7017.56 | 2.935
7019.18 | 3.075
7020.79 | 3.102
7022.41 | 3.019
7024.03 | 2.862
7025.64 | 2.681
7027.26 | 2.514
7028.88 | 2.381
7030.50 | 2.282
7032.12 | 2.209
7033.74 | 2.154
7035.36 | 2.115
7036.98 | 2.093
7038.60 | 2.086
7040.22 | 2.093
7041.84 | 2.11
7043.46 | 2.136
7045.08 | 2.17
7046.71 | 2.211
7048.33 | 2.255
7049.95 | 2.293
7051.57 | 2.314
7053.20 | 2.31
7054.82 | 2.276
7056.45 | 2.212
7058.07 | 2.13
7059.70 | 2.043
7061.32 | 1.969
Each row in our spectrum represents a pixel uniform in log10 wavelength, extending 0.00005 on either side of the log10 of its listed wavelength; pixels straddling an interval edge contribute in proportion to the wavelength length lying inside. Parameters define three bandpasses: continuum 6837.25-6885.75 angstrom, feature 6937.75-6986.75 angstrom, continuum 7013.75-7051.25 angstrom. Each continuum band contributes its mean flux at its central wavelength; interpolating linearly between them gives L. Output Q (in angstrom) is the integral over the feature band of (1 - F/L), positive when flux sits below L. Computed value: 2.7 angstrom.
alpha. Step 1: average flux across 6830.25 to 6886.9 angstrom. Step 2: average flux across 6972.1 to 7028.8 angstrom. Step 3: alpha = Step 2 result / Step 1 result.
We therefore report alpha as 1.6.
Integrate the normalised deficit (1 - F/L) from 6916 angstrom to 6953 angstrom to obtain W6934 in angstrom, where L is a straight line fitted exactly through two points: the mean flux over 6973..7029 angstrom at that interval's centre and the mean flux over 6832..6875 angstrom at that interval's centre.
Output 9.7 angstrom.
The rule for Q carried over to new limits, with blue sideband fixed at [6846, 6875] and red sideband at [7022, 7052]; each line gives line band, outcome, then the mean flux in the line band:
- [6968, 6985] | -0.3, 2.27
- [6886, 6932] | 1.2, 2.09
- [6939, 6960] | 1.6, 2.03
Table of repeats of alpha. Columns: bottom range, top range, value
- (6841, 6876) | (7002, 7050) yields 1.22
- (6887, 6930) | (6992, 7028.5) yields 1.77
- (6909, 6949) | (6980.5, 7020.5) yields 1.78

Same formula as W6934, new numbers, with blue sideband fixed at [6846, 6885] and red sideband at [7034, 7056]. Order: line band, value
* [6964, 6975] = -0.6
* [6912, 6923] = 0.5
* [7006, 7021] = -2.8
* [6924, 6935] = 0.7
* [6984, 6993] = -4.2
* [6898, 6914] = 0.1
